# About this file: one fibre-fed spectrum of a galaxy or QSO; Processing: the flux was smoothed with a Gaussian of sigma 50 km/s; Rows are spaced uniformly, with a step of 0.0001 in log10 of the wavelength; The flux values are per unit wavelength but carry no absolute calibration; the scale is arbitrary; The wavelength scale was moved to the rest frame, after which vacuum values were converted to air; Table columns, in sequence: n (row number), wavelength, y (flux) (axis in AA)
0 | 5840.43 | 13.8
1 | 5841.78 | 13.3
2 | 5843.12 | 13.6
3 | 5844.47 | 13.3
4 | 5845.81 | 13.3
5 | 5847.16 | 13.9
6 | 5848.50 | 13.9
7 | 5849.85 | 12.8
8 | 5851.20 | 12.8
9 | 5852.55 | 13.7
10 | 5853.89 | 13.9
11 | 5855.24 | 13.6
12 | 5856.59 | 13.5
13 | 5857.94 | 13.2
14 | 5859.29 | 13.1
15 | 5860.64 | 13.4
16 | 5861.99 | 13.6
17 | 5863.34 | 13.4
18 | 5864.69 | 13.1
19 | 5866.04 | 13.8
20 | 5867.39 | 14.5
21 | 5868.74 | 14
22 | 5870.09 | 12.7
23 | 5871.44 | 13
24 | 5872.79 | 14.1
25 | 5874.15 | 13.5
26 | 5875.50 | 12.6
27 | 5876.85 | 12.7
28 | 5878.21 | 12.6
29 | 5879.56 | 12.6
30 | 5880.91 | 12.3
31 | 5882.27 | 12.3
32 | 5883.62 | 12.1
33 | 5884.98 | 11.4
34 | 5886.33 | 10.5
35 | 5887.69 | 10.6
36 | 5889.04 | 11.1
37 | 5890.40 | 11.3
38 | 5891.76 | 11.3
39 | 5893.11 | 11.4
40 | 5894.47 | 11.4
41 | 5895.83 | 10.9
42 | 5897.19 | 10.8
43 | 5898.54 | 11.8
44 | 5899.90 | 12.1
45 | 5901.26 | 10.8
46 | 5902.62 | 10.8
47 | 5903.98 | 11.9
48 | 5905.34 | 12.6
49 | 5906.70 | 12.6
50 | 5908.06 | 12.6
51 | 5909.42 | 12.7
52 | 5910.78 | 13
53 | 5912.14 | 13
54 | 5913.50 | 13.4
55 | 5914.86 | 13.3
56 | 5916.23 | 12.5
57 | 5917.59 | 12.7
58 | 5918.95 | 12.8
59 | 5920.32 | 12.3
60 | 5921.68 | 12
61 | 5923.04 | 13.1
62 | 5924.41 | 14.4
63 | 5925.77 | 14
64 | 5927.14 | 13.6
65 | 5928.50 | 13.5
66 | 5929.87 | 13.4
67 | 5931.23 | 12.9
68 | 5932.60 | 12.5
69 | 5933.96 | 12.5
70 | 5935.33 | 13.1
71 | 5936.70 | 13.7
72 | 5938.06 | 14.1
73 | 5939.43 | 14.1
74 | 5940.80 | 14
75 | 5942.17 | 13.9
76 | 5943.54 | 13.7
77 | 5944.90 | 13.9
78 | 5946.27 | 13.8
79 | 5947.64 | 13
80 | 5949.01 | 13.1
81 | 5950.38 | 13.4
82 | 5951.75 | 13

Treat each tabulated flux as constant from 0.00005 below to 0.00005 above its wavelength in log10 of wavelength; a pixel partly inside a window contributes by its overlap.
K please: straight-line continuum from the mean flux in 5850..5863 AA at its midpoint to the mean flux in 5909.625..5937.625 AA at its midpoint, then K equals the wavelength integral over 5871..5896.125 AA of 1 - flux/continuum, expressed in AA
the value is 2.4 AA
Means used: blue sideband 13.4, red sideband 13.1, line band 12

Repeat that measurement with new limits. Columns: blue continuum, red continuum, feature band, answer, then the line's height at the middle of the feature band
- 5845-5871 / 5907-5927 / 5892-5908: 1.88 AA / 13.1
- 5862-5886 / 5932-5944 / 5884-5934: 3.83 AA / 13.3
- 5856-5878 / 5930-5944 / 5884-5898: 2.40 AA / 13.4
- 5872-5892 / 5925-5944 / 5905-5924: 0.26 AA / 13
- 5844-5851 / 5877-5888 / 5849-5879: -1.58 AA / 12.7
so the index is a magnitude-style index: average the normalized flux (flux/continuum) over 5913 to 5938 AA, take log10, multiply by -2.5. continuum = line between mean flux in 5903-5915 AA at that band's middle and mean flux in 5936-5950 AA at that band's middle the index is 0.01 mag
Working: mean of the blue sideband 12.7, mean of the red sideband 13.7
